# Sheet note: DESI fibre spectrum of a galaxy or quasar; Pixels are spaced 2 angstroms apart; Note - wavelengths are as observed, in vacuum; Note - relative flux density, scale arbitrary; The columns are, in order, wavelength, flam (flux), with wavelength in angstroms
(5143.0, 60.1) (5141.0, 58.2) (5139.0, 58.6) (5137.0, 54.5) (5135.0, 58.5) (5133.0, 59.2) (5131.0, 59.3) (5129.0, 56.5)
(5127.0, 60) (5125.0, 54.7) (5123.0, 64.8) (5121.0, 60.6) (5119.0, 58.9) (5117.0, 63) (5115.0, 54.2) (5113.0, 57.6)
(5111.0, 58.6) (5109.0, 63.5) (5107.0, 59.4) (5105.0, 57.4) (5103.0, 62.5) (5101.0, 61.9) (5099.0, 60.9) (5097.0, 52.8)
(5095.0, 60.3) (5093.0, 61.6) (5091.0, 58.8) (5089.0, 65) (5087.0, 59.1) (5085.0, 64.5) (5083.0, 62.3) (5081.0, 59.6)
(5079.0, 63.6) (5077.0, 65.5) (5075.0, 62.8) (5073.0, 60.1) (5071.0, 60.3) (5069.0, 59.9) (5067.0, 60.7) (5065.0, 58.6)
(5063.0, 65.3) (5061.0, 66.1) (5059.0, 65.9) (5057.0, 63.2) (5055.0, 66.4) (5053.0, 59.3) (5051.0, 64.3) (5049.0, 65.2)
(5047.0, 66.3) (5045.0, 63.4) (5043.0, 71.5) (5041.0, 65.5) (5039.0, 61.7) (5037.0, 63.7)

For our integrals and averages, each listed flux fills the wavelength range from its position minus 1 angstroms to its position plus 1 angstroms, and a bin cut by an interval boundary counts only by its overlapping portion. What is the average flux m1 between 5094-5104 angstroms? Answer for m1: 59.7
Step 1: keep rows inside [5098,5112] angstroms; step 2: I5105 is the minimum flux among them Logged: 57.4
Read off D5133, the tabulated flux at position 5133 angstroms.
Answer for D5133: 59.2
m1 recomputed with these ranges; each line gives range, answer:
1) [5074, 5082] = 62.9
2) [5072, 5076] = 61.5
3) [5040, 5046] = 66.8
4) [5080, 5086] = 62.1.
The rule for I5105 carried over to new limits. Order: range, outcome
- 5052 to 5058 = 59.3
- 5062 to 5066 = 58.6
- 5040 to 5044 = 65.5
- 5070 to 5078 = 60.1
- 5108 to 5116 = 54.2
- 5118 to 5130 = 54.7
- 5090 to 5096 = 58.8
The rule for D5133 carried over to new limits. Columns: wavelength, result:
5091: 58.8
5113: 57.6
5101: 61.9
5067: 60.7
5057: 63.2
